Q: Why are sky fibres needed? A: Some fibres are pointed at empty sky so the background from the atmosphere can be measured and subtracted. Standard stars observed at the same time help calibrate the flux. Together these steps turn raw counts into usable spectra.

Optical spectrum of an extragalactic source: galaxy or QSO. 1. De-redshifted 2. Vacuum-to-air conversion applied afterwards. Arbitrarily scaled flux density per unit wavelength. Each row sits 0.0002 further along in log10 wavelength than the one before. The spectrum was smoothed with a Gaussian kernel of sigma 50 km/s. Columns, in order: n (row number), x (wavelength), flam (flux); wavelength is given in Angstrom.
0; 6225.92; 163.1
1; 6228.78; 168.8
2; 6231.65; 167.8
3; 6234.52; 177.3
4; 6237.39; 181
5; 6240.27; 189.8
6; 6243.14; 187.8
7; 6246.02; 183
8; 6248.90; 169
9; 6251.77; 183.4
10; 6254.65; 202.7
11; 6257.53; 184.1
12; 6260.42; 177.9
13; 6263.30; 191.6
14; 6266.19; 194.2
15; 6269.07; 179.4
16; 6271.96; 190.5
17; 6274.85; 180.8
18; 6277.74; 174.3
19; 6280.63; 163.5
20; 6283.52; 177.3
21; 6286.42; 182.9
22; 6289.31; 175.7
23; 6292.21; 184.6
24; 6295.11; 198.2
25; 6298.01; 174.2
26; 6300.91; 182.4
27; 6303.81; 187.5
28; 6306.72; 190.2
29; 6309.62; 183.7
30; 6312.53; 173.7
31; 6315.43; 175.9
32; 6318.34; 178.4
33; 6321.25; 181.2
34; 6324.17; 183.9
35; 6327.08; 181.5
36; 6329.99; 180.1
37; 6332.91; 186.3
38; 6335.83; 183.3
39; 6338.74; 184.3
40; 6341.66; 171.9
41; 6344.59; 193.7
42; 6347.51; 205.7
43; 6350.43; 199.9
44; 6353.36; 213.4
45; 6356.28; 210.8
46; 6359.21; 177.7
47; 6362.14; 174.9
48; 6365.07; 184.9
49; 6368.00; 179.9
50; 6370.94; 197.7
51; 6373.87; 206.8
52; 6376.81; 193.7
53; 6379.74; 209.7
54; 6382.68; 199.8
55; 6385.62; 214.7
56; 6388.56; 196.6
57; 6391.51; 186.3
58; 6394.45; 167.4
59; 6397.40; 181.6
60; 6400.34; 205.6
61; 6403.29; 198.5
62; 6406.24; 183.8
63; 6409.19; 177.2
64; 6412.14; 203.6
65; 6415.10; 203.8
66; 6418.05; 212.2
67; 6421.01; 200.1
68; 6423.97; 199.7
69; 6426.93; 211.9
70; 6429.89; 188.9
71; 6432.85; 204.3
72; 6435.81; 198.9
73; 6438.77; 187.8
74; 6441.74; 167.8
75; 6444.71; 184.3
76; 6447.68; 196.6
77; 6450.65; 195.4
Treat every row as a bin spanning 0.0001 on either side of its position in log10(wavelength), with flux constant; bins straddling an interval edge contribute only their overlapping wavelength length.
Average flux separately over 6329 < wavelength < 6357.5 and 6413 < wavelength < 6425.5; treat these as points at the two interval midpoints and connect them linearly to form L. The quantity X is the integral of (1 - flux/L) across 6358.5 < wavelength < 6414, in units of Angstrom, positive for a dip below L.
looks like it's 2.0 Angstrom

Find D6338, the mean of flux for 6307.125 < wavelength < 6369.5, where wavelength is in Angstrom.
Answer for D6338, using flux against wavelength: 186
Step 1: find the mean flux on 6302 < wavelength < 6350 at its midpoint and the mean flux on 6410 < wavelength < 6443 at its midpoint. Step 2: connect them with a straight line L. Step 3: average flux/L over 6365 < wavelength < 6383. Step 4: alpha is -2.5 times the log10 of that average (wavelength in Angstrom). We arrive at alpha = -0.03 mag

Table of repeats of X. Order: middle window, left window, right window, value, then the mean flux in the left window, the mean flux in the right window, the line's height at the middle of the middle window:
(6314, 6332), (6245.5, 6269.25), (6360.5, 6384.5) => 0.9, 185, 194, 190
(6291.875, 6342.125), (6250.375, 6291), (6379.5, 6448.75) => 1.1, 183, 195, 187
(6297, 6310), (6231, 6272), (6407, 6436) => 0.3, 184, 200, 189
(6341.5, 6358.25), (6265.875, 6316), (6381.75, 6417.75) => -1.1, 181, 194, 188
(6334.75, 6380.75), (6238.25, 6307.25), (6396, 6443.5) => -0.6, 183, 195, 190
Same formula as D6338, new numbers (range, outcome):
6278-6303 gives 180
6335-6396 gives 193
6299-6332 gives 182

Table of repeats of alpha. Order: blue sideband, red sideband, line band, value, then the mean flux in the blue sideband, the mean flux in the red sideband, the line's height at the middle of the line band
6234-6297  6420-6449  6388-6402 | 0.025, 183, 194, 191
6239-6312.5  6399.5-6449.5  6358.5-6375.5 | 0.019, 183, 195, 191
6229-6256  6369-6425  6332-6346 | 0.042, 182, 197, 191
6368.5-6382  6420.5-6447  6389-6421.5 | 0.023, 200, 194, 197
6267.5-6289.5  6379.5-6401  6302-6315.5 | -0.002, 178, 194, 183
